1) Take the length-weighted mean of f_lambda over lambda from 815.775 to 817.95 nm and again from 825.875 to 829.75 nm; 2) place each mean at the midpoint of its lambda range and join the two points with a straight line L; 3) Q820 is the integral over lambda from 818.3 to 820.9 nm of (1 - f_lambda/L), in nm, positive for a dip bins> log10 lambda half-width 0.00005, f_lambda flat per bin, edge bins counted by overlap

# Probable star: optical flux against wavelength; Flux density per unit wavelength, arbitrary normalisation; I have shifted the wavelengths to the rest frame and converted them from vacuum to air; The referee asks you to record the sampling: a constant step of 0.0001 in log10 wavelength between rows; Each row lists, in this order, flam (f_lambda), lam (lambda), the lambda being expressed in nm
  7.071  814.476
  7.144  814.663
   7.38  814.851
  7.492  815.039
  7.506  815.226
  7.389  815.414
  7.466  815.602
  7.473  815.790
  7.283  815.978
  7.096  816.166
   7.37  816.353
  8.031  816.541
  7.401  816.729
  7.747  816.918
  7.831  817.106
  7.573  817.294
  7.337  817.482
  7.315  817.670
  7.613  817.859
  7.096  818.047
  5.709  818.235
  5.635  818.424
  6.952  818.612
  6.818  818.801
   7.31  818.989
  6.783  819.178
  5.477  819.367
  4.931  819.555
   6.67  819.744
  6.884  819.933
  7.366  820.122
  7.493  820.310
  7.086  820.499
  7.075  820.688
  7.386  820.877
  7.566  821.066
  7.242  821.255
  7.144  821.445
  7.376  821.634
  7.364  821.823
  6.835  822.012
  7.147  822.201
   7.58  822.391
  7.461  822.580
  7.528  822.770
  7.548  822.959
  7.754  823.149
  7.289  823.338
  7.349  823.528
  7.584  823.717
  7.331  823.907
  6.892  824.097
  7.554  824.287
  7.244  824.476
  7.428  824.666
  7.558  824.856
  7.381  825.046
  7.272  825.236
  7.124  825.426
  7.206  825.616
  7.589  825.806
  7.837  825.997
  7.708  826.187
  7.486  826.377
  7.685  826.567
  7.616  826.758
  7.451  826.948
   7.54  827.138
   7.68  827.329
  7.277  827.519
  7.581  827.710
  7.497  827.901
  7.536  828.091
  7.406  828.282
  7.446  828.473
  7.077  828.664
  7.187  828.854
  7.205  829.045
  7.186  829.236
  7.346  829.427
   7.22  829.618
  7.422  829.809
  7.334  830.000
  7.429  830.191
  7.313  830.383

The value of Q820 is 0.28 nm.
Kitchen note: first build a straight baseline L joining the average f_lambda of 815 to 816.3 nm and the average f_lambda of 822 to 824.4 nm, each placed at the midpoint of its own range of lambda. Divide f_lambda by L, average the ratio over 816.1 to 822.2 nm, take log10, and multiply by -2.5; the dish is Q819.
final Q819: 0.05 mag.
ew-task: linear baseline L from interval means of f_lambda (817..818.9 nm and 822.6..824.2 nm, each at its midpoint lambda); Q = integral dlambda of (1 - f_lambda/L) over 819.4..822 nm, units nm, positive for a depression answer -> 0.07 nm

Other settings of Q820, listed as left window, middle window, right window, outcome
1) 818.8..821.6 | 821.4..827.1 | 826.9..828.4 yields -0.153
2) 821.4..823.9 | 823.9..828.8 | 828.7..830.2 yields -0.074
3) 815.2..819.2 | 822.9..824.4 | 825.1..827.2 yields 0.003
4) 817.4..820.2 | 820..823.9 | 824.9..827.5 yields -0.191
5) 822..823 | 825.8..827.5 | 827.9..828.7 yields -0.049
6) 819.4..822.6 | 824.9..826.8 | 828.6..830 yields -0.085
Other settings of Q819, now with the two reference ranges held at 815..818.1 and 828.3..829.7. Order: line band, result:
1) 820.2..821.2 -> 0.011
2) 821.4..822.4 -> 0.024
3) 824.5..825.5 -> -0.004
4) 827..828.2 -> -0.035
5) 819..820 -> 0.192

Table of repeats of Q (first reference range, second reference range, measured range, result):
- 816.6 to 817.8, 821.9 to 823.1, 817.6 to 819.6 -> 0.26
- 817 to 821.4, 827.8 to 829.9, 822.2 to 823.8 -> -0.09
